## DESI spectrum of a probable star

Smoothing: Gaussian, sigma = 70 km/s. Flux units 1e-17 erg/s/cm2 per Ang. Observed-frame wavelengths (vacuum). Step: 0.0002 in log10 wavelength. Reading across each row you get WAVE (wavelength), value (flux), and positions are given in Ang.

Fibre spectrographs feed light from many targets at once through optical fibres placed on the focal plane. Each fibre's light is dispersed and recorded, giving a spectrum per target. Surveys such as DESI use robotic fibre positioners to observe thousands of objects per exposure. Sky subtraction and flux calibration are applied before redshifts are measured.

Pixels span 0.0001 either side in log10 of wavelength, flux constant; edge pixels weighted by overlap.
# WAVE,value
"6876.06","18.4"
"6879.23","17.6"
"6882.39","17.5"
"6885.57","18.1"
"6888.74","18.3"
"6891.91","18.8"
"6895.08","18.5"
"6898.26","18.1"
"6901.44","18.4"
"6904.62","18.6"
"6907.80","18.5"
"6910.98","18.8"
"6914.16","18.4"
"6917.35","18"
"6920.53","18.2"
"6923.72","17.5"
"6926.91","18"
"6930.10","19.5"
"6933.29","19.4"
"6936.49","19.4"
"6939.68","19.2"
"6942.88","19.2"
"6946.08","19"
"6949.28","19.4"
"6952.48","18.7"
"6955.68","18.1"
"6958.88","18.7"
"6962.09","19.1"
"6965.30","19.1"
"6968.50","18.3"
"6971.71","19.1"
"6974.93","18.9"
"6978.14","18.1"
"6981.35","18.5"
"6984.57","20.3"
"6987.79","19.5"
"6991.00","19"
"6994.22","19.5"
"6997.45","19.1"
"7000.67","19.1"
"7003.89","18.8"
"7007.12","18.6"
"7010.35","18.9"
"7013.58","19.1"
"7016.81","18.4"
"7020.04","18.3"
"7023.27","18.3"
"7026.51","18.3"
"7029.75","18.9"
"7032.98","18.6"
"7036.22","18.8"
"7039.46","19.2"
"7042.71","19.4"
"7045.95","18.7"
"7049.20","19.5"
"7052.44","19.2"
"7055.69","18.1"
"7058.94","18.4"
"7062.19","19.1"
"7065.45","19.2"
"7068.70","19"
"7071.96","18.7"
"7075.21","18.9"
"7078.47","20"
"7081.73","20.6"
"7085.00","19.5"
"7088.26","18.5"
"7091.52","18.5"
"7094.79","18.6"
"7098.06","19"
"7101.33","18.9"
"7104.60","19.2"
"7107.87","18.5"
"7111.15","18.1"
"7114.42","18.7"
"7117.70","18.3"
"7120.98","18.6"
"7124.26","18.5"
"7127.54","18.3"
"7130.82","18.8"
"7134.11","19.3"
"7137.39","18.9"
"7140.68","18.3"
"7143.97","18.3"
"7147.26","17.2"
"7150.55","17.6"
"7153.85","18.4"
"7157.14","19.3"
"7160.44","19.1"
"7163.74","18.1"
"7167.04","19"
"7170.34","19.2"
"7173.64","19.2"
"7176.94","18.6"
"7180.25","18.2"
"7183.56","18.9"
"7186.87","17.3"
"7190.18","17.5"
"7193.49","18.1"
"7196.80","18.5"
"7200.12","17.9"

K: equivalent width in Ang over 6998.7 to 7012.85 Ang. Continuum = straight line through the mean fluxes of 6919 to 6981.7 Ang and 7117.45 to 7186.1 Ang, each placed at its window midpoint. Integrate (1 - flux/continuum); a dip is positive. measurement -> -0.1 Ang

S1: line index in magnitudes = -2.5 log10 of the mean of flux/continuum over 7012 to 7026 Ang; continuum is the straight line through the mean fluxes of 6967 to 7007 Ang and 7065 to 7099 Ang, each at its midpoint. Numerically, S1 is 0.03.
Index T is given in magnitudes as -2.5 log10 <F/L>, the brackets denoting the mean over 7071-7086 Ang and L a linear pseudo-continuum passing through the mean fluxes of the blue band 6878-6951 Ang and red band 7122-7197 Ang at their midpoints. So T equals -0.06 mag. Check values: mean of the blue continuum 18.5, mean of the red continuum 18.5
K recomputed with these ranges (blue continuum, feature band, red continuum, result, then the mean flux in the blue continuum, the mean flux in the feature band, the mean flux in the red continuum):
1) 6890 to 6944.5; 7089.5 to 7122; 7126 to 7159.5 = -0.3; 18.6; 18.6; 18.5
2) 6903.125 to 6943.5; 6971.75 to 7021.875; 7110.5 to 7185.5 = -0.8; 18.7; 18.9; 18.6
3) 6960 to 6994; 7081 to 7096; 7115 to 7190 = -0.3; 19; 19.1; 18.5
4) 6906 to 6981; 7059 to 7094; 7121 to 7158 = -1.2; 18.7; 19.1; 18.4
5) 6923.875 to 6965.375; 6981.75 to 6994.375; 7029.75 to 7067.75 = -0.4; 18.9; 19.5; 18.9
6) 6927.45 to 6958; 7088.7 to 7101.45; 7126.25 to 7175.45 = 0.0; 19.1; 18.7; 18.6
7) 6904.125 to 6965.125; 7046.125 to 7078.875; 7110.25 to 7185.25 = -0.6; 18.7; 19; 18.6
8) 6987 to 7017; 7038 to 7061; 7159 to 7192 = -0.1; 19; 18.9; 18.5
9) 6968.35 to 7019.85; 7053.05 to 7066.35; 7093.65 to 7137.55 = 0.1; 18.9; 18.7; 18.7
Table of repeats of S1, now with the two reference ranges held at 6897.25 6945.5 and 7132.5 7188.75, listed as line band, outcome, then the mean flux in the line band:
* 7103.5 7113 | 0.00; 18.6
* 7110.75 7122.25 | 0.00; 18.5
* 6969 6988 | -0.02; 19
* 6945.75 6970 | -0.01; 18.8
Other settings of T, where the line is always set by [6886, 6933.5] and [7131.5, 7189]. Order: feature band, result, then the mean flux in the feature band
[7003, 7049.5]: -0.02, 18.8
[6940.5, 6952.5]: -0.04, 19.1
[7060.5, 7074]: -0.03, 19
